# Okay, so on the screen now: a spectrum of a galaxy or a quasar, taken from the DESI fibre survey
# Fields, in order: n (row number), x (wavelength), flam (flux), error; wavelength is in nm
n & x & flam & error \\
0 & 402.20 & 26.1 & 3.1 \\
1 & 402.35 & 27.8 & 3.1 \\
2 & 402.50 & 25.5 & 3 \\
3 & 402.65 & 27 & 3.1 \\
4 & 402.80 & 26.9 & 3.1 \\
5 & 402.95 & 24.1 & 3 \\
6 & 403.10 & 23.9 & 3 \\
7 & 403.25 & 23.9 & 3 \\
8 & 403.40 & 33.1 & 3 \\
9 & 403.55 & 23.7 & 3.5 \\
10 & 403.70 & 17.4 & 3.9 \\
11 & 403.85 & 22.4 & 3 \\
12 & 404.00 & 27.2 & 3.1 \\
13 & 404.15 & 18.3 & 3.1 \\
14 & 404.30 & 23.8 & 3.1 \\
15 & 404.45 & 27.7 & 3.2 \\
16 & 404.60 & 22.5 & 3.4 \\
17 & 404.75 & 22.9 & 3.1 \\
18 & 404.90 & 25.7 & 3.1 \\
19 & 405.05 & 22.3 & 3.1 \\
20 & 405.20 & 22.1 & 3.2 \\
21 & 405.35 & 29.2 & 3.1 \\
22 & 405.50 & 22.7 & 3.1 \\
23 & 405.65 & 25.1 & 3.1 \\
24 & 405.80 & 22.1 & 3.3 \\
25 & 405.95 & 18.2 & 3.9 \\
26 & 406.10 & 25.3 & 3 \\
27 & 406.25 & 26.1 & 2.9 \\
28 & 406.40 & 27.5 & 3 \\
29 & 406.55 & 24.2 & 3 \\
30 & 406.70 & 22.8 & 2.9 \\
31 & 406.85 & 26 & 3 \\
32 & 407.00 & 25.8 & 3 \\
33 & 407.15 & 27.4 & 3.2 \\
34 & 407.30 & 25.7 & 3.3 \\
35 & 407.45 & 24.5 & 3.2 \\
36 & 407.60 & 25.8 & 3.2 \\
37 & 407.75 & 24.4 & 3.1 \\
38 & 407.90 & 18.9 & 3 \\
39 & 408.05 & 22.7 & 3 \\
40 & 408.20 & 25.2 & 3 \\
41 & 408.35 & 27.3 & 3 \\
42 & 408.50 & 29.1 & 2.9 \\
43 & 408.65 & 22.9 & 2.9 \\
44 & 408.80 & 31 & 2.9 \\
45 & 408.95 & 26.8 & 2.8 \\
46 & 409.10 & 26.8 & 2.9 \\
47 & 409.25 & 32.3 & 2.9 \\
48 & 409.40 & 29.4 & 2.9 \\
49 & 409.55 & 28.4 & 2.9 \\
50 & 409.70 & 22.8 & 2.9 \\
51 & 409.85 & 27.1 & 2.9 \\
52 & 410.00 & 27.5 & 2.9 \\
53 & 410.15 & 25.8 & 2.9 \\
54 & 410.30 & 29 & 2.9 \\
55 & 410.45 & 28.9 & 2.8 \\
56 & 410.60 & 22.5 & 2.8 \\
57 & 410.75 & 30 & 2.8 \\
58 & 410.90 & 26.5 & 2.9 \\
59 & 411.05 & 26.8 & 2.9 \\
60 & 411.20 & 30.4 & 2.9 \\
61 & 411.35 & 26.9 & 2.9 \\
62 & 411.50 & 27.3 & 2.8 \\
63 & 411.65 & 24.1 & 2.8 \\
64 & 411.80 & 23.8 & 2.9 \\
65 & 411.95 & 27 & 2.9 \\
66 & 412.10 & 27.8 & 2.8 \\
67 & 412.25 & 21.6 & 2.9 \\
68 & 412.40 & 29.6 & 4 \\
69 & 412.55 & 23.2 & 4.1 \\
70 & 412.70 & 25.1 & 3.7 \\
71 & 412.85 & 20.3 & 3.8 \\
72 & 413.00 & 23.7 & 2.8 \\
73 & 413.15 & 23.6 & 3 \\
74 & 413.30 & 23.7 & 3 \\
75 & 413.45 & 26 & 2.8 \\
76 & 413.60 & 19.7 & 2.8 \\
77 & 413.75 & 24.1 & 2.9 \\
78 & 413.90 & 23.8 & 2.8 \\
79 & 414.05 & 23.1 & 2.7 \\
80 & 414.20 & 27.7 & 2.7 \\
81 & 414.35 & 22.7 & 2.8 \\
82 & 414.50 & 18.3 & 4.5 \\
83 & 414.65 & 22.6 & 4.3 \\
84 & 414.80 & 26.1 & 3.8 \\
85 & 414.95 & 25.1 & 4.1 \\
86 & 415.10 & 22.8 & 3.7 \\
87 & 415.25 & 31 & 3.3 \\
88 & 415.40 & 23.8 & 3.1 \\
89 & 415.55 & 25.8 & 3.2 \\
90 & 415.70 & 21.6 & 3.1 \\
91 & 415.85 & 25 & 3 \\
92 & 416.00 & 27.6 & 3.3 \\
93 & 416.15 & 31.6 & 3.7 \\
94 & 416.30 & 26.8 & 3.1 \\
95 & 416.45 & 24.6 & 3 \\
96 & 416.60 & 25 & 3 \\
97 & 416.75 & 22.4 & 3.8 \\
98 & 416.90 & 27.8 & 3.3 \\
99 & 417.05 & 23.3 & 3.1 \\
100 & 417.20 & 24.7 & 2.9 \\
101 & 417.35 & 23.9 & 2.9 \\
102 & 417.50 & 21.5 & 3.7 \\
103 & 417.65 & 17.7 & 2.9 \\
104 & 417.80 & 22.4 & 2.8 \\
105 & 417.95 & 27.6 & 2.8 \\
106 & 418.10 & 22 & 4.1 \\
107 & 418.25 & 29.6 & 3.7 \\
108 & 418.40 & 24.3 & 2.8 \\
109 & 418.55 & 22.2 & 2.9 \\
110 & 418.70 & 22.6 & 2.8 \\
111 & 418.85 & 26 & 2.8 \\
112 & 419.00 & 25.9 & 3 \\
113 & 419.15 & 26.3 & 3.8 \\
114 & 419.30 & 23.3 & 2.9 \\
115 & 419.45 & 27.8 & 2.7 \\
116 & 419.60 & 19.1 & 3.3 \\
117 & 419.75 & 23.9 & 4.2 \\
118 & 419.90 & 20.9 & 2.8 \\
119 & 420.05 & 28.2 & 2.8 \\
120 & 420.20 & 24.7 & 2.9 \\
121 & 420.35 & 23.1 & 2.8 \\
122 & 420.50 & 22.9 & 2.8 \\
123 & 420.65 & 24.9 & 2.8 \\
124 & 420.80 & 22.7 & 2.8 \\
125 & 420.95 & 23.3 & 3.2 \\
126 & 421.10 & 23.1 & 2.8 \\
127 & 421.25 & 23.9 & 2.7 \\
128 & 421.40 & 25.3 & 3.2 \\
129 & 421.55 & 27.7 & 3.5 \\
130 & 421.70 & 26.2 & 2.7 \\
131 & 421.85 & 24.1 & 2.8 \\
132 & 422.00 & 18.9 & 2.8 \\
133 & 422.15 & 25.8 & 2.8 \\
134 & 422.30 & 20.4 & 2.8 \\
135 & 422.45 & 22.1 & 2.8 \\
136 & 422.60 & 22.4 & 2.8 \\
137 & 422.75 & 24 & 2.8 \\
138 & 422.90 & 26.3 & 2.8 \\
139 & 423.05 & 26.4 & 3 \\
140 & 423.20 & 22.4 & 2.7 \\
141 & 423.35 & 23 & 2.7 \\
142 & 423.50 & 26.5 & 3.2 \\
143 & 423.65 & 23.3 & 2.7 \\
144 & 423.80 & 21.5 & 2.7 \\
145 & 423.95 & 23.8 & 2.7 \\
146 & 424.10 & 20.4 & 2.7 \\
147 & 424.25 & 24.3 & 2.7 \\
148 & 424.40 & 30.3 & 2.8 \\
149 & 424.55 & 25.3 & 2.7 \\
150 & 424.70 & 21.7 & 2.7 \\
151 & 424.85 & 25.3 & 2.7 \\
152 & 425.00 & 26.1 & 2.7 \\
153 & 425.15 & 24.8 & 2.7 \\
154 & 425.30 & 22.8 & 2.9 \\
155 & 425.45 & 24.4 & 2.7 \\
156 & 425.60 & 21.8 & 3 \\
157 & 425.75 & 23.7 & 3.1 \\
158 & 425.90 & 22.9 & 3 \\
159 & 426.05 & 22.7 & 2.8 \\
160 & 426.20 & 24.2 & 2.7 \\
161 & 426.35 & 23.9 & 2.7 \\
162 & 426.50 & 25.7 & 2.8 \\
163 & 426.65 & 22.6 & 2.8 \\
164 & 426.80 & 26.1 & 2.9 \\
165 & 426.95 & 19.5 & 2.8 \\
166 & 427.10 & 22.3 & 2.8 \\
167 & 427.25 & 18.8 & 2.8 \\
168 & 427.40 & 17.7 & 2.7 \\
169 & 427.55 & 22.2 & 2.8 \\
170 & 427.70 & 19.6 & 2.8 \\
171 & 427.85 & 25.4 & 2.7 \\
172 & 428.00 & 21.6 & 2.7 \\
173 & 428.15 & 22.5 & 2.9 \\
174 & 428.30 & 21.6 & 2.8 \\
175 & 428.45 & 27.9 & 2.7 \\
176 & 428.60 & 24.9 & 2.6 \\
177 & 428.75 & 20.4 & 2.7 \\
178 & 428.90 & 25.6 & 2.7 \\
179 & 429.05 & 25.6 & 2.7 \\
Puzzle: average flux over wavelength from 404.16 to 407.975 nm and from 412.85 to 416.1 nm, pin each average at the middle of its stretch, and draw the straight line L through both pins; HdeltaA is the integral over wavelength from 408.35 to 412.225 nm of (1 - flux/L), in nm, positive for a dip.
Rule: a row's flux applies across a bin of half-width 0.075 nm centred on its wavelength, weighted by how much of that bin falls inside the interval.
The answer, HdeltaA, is -0.48 nm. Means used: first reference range 24.2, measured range 27.2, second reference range 24.1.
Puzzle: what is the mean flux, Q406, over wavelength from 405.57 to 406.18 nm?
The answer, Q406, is 22.7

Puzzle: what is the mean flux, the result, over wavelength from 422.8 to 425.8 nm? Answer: 24.2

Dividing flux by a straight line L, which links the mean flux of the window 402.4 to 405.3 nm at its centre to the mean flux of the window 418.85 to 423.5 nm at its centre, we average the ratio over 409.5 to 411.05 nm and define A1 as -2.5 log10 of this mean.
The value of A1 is -0.111 mag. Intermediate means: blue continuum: 24.3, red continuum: 24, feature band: 26.8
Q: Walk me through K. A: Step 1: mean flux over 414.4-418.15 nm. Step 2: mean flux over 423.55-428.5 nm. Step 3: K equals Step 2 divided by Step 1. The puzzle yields 1.0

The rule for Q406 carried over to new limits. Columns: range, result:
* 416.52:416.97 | 25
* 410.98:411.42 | 28.1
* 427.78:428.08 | 23.5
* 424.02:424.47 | 24.9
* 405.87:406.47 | 24.2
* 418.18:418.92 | 24.9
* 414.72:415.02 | 25.6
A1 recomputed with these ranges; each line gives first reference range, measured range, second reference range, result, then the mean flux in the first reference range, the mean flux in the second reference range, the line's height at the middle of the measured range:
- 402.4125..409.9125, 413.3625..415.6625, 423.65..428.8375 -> 0.008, 25.1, 23.2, 24.3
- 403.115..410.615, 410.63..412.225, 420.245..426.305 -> -0.081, 25.2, 23.9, 24.8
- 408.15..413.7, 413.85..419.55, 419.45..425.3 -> 0.020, 26.2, 24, 25.1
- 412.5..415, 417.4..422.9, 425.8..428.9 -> -0.034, 23.4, 22.7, 23.1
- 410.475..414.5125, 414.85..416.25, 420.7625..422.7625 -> -0.067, 24.9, 23.6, 24.5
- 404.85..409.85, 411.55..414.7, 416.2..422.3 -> 0.038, 25.4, 24.1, 24.8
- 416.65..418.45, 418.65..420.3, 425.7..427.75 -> -0.038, 23.9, 22.3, 23.6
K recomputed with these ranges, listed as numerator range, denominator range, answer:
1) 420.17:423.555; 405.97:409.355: 0.93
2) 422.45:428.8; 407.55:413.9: 0.91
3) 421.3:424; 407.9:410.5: 0.89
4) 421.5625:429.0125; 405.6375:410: 0.92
